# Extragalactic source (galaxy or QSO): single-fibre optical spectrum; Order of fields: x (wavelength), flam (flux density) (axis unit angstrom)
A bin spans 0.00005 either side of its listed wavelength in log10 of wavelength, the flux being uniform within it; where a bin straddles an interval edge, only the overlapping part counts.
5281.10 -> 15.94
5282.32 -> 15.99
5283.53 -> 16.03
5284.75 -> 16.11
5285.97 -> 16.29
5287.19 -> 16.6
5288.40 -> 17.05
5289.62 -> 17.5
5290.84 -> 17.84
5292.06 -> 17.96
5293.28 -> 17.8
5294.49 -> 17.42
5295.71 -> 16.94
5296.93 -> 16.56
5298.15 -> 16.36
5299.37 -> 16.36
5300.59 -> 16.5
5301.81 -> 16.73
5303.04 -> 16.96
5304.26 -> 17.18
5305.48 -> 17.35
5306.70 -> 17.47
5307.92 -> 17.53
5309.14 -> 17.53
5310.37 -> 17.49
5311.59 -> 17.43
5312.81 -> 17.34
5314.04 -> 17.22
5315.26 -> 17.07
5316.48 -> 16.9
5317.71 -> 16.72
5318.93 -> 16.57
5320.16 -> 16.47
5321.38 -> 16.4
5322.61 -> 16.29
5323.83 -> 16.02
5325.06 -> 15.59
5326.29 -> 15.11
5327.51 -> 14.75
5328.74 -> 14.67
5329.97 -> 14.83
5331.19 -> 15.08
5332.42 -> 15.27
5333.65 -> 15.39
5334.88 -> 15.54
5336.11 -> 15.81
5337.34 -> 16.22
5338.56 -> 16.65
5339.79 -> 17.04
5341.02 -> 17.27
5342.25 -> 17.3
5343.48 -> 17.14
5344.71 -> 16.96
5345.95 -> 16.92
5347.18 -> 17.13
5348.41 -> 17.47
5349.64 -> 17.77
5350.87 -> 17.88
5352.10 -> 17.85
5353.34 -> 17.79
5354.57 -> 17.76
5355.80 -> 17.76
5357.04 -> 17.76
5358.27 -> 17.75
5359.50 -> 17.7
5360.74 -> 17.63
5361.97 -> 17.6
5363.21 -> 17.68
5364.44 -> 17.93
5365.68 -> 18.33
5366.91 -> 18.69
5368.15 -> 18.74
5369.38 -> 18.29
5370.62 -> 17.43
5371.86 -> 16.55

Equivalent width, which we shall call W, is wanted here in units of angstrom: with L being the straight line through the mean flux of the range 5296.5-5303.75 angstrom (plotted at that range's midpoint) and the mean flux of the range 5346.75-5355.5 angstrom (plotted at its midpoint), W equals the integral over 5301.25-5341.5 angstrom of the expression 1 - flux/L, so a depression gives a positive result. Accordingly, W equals 1.44 angstrom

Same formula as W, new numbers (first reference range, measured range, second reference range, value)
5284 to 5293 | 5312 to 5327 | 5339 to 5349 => 0.5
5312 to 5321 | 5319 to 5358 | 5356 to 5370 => 2.0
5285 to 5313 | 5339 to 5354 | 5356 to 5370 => 0.3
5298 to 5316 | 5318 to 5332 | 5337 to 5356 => 1.3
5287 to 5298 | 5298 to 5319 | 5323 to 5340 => -0.6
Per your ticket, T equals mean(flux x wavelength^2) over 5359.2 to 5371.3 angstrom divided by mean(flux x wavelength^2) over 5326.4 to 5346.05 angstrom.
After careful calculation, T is 1.1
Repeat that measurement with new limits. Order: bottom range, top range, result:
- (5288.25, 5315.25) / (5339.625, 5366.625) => 1.04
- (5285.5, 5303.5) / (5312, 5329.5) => 0.96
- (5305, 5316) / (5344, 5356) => 1.02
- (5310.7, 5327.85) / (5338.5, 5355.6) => 1.07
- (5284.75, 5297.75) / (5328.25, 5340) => 0.93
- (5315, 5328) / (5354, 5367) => 1.12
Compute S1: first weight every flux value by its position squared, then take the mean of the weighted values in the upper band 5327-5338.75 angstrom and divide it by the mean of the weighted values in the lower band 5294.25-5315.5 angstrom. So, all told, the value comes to 0.91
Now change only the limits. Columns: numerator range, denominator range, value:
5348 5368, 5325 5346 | 1.13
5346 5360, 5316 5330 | 1.13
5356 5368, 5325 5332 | 1.21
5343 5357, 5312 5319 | 1.04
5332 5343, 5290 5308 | 0.97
